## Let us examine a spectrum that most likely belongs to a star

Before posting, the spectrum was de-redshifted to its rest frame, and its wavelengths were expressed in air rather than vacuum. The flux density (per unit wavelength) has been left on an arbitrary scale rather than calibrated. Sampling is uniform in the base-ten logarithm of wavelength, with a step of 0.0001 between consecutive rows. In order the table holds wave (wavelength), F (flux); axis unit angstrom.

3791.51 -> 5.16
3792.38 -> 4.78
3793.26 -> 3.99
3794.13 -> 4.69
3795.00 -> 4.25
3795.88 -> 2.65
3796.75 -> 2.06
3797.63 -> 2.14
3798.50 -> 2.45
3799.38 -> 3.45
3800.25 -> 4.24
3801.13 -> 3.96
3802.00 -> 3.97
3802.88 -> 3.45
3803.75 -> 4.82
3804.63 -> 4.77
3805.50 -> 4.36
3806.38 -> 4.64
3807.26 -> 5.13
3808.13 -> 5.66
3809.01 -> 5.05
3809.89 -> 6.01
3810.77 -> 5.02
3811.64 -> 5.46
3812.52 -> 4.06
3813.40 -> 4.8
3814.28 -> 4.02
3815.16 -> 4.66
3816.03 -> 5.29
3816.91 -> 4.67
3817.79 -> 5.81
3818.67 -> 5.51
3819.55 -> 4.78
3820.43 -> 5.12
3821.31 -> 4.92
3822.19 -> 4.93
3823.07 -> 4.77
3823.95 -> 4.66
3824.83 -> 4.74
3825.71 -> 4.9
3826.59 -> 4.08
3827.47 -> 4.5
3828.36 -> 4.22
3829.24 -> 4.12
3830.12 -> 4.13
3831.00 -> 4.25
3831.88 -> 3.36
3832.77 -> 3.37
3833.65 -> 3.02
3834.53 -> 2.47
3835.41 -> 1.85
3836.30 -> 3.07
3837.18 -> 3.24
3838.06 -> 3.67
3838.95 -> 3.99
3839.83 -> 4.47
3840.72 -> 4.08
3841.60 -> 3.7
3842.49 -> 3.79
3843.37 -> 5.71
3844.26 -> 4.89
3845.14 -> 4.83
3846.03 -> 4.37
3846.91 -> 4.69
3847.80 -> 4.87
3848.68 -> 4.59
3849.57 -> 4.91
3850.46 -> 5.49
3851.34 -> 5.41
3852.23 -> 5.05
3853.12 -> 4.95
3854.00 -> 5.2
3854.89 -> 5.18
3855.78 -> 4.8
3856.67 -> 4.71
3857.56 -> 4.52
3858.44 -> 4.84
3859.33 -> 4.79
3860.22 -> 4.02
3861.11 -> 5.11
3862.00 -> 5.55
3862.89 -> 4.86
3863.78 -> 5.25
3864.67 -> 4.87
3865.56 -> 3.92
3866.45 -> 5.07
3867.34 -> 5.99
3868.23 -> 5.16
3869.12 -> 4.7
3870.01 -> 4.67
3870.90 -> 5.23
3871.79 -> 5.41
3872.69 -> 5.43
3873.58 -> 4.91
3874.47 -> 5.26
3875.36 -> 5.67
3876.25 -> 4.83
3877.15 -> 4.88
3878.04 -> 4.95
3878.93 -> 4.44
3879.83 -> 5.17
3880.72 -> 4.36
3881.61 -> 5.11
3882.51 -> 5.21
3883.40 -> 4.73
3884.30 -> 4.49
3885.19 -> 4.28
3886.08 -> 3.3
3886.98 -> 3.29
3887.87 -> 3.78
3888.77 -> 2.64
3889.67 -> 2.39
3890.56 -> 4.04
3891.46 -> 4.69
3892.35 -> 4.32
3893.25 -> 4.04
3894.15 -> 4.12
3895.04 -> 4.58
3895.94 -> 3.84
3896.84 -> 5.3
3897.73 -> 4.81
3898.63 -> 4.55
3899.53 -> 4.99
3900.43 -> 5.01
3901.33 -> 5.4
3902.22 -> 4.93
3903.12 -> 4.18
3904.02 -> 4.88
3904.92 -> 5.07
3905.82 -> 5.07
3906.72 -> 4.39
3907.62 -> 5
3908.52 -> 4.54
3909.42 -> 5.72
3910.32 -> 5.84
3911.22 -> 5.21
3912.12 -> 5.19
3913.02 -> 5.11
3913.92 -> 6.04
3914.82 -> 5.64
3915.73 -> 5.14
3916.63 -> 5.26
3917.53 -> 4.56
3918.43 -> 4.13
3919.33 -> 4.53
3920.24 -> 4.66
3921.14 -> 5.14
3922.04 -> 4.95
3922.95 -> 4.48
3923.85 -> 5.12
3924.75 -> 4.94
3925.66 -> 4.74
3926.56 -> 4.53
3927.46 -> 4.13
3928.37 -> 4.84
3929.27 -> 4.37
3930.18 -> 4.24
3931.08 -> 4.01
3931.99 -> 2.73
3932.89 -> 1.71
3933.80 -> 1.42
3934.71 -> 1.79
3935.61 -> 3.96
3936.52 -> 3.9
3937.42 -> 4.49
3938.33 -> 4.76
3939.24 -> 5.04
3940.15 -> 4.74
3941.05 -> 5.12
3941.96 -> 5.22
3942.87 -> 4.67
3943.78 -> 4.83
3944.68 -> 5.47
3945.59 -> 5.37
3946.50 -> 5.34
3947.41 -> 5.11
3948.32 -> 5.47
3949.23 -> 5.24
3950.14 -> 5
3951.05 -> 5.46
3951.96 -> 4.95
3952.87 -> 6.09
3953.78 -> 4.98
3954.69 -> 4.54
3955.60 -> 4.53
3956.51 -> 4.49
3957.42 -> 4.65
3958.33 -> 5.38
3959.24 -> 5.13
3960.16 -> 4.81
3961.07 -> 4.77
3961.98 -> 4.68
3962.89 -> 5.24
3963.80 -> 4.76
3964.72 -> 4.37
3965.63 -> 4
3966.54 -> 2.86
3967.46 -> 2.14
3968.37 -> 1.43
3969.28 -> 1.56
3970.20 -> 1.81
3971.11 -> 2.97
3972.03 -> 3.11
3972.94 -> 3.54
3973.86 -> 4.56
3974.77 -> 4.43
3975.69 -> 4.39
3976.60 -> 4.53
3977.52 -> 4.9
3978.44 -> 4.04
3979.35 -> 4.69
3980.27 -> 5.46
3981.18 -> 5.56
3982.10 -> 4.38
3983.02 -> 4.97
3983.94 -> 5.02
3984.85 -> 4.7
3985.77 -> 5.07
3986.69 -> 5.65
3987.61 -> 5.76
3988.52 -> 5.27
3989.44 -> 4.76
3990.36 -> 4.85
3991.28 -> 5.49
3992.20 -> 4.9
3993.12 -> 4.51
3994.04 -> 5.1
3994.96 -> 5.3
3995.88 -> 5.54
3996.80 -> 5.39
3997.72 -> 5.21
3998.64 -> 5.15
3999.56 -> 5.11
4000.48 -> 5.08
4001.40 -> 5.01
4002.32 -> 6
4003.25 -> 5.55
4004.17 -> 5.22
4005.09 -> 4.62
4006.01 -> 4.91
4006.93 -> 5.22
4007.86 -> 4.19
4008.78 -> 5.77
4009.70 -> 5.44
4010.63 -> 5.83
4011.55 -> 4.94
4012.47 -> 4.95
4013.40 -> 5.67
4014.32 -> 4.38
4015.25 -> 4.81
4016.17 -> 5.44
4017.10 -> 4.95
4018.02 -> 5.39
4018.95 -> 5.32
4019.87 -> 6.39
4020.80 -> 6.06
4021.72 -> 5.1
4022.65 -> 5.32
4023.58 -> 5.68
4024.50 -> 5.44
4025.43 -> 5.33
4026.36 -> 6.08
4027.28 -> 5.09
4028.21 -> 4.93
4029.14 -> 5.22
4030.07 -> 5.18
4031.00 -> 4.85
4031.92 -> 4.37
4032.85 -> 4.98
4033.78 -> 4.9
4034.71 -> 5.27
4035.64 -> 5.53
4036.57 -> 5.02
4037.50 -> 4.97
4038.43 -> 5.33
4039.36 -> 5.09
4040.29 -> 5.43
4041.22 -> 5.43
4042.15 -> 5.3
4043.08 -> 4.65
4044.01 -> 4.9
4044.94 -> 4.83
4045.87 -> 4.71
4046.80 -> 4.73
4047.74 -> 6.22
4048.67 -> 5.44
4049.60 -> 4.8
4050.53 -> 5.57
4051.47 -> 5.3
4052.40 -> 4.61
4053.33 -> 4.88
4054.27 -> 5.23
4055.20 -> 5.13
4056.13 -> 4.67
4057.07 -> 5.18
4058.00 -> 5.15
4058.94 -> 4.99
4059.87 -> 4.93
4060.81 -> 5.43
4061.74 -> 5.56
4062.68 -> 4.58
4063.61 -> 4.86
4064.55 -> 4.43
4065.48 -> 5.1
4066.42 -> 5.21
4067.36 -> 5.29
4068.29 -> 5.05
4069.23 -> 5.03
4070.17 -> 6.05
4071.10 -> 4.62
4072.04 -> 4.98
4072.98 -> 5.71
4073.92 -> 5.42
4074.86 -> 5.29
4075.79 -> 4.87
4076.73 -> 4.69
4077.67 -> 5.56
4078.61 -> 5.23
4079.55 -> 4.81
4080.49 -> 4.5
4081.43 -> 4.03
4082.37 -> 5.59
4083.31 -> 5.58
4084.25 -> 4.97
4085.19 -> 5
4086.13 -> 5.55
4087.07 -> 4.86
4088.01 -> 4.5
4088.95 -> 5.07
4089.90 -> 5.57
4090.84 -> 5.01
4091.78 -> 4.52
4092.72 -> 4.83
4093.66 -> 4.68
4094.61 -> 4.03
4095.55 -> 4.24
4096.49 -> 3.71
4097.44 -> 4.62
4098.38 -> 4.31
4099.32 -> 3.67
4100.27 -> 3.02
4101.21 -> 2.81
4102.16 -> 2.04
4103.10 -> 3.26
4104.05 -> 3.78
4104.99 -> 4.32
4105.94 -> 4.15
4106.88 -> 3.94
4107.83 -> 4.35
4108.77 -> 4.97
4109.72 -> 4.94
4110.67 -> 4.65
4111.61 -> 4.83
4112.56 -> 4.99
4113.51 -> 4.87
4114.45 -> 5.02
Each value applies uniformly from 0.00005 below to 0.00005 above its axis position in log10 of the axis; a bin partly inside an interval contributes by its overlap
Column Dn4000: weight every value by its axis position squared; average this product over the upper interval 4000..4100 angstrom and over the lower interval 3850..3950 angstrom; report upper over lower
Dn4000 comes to 1.2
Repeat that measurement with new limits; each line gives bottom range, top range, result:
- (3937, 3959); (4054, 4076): 1.08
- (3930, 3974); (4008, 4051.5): 1.29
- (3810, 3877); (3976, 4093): 1.22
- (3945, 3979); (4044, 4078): 1.24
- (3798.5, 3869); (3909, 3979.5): 1.03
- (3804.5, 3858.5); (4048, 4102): 1.21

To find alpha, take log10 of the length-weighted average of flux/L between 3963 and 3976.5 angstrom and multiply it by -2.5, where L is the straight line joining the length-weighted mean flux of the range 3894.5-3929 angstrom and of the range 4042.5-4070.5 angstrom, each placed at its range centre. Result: 0.424 mag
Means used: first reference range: 4.9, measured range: 3.36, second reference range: 5.08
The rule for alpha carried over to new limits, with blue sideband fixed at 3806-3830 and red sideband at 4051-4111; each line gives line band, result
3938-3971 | 0.06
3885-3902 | 0.15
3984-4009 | -0.08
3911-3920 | -0.06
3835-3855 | 0.10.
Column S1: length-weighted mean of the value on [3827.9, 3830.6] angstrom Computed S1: 4.15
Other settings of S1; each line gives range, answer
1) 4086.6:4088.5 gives 4.69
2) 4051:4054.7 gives 5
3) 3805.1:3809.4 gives 4.97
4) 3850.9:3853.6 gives 5.15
